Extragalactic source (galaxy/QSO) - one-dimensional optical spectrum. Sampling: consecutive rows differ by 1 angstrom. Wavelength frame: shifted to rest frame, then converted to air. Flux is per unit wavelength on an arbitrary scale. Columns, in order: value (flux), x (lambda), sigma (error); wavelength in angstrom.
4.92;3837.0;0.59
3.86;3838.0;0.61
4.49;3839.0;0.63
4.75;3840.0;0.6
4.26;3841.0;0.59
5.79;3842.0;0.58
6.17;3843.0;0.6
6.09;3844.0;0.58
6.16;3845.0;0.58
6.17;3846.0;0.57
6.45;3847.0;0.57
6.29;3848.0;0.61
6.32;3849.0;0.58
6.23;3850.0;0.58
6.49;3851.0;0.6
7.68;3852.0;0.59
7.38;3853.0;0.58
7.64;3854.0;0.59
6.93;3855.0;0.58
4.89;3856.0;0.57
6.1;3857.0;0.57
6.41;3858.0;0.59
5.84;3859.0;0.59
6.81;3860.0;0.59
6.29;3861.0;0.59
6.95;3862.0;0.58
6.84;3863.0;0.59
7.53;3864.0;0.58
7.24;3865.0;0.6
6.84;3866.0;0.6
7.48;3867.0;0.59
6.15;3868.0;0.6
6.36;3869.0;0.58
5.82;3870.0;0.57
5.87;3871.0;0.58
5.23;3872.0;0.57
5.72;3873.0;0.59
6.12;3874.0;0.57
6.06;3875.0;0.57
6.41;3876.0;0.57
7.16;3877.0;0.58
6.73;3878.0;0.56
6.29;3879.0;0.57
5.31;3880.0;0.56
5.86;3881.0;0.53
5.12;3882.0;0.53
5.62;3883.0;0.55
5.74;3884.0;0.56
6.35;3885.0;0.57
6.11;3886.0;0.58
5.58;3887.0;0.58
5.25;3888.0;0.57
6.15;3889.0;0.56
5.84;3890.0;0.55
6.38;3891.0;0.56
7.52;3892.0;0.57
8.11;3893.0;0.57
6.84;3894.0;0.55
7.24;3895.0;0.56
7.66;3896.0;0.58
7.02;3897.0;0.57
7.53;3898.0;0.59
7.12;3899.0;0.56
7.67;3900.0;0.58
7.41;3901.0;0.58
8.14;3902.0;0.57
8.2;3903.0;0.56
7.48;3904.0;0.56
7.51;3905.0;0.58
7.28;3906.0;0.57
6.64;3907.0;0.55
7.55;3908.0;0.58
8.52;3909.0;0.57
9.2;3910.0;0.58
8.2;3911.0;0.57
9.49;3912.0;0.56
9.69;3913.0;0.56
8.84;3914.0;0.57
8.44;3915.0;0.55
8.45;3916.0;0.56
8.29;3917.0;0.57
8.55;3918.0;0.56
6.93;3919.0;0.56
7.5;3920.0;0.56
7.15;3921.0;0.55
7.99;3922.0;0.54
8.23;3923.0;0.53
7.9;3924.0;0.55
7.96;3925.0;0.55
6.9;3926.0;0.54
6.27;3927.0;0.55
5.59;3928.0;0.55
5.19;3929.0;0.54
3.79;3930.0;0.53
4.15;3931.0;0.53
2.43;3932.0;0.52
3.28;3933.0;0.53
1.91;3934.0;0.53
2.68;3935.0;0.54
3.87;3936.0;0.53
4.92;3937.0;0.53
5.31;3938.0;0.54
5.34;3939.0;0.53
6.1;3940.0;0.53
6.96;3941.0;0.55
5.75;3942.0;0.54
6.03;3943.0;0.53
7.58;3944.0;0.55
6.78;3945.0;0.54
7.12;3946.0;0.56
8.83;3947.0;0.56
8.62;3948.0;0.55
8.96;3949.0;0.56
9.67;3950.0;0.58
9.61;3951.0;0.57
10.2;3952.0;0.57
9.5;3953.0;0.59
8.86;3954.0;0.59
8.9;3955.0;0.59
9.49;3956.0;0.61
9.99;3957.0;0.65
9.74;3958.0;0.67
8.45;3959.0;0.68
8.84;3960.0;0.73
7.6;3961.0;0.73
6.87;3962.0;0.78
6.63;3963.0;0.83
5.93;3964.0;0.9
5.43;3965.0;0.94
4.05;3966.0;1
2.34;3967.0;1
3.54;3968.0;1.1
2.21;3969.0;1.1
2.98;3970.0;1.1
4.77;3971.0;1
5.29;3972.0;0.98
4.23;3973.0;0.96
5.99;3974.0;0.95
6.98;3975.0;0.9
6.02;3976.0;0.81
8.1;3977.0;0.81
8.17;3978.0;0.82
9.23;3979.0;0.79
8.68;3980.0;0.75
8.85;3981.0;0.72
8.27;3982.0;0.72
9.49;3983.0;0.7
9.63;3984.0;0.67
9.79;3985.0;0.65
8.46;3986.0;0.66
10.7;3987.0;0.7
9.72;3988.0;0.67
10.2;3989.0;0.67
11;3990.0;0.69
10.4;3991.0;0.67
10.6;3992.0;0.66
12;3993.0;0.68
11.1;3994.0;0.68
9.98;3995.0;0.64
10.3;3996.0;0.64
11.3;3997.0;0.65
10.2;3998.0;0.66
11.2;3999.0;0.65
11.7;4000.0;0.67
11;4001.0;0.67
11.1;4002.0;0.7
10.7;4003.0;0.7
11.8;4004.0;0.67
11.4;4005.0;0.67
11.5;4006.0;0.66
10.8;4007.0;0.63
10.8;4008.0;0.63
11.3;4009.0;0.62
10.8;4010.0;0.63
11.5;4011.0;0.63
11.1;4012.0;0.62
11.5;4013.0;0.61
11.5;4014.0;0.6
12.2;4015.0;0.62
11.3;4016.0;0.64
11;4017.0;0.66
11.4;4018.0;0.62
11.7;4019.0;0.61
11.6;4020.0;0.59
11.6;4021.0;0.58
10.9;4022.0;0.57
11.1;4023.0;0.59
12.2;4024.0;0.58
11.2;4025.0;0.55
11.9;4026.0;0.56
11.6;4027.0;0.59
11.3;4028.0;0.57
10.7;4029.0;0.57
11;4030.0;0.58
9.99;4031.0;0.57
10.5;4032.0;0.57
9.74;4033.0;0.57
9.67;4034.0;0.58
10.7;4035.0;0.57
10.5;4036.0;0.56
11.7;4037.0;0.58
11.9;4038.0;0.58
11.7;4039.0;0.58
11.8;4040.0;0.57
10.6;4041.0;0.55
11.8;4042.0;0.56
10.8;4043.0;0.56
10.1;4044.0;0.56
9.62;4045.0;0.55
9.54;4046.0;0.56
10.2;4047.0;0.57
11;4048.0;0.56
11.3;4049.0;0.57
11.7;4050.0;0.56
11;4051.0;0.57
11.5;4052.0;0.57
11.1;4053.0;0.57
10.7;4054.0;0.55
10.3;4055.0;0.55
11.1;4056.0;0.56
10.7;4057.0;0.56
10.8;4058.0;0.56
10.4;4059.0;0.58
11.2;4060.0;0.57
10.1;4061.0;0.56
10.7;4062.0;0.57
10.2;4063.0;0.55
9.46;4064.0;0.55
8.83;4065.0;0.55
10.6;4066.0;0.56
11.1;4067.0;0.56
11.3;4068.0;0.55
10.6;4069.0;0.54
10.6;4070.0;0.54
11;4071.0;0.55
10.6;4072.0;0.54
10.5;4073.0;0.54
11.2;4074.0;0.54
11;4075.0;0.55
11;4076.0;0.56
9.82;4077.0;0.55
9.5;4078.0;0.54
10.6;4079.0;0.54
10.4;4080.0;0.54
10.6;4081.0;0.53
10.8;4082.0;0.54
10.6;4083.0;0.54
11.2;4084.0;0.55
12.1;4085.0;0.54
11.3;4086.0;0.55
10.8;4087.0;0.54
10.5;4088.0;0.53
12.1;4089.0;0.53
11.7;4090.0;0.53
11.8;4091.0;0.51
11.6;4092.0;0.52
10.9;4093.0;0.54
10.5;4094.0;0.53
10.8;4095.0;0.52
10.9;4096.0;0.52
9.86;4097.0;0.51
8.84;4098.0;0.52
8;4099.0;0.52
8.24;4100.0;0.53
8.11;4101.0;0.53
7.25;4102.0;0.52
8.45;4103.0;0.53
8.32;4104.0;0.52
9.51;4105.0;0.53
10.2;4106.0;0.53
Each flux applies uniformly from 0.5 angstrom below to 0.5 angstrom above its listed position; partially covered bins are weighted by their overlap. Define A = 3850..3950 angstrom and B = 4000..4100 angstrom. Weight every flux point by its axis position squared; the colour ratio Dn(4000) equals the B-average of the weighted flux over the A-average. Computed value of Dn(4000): 1.8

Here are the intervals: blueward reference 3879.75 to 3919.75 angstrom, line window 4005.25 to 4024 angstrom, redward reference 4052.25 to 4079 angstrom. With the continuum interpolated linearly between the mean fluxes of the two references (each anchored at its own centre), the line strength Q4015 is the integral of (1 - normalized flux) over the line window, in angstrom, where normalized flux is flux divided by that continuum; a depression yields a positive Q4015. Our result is -3.5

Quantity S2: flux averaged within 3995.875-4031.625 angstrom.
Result 11.2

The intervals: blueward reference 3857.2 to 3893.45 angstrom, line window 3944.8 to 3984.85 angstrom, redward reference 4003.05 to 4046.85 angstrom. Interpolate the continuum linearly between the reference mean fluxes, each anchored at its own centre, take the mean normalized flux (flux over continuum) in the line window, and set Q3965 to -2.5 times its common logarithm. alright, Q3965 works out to 0.23 mag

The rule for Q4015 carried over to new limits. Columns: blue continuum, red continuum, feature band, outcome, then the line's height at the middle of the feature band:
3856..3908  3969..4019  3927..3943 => 6.9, 8.07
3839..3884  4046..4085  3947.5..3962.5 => -1.4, 8.27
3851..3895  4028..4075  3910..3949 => 5.6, 7.76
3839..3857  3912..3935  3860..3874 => -0.5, 6.27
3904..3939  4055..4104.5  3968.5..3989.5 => 1.4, 8.01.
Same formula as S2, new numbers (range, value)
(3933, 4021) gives 8.56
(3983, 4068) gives 10.9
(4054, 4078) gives 10.6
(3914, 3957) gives 6.92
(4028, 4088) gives 10.7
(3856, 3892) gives 6.22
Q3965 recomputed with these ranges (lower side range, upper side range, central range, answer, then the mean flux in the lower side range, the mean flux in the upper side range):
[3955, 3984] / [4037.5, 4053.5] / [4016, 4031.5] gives -0.16 mag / 6.81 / 11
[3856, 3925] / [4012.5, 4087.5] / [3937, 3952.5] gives 0.13 mag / 7.02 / 10.9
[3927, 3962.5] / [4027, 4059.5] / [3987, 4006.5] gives -0.22 mag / 6.82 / 10.8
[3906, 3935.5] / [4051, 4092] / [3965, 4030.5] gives -0.08 mag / 6.83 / 10.8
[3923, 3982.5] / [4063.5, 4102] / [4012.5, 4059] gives -0.22 mag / 6.55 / 10.5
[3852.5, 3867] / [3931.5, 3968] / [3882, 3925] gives -0.11 mag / 6.72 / 6.75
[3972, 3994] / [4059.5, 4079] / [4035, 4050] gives -0.10 mag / 8.85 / 10.5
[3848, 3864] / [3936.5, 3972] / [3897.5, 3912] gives -0.15 mag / 6.61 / 6.94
